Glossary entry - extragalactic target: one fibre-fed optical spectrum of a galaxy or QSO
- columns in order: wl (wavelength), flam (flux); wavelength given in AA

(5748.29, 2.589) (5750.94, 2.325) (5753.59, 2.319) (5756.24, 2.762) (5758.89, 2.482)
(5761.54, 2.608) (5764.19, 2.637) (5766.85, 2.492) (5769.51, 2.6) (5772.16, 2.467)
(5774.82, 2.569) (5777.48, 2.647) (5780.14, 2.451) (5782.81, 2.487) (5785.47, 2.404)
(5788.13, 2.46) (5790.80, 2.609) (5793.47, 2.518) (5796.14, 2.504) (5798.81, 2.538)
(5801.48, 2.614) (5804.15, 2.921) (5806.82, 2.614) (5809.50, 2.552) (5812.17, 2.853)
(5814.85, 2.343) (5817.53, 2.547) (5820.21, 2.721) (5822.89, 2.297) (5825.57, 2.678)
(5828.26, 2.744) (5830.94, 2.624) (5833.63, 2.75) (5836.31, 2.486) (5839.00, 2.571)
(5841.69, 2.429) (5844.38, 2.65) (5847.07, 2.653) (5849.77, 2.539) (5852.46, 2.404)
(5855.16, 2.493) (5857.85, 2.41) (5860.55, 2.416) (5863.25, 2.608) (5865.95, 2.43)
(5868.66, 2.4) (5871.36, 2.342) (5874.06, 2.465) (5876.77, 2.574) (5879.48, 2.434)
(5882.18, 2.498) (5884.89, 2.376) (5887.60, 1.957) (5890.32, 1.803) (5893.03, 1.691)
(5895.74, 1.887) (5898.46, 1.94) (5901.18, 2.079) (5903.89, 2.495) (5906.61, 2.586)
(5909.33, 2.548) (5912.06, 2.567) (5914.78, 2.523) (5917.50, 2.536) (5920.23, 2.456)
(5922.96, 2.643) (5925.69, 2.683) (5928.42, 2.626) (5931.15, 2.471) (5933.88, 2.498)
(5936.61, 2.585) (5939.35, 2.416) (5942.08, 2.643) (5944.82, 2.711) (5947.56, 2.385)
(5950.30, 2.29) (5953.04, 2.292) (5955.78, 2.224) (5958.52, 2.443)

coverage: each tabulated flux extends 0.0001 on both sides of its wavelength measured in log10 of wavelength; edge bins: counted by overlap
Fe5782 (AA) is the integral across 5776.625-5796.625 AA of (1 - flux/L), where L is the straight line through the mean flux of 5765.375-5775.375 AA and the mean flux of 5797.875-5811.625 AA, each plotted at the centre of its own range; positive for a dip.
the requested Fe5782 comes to 0.7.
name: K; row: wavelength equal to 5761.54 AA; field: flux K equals 2.608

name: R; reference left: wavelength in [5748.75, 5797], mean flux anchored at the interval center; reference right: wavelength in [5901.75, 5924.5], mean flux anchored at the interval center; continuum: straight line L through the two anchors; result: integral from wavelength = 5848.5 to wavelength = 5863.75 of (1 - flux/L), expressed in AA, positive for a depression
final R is 0.3 AA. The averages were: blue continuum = 2.52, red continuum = 2.53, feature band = 2.47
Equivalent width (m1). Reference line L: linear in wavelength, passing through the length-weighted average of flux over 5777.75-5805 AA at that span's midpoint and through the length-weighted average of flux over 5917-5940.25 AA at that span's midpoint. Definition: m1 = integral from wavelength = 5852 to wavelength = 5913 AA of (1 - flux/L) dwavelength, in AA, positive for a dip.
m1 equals 5.5 AA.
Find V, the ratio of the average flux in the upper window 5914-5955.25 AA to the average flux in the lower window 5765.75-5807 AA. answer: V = 0.98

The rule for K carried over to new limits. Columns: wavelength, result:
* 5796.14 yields 2.504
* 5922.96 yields 2.643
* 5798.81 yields 2.538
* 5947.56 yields 2.385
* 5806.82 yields 2.614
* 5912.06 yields 2.567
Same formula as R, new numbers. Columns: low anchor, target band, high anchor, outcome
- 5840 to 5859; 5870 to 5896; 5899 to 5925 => 2.9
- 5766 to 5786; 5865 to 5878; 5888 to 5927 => -0.4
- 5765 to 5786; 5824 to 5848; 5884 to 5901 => -4.3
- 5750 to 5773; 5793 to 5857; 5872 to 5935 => -3.4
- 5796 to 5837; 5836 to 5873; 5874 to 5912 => -0.9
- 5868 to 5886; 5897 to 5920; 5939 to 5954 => 0.4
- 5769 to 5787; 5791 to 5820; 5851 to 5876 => -1.3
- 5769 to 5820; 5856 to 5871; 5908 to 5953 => 0.6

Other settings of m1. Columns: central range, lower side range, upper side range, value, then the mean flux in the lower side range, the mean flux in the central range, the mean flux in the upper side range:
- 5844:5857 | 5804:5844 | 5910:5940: 0.3 AA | 2.6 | 2.54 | 2.55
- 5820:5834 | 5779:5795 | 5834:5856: -0.5 AA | 2.49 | 2.62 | 2.54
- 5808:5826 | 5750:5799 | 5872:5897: -1.3 AA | 2.52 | 2.56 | 2.19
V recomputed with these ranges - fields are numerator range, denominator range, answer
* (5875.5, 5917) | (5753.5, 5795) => 0.89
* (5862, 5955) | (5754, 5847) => 0.93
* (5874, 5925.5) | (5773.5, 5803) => 0.92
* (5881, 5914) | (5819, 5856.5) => 0.86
